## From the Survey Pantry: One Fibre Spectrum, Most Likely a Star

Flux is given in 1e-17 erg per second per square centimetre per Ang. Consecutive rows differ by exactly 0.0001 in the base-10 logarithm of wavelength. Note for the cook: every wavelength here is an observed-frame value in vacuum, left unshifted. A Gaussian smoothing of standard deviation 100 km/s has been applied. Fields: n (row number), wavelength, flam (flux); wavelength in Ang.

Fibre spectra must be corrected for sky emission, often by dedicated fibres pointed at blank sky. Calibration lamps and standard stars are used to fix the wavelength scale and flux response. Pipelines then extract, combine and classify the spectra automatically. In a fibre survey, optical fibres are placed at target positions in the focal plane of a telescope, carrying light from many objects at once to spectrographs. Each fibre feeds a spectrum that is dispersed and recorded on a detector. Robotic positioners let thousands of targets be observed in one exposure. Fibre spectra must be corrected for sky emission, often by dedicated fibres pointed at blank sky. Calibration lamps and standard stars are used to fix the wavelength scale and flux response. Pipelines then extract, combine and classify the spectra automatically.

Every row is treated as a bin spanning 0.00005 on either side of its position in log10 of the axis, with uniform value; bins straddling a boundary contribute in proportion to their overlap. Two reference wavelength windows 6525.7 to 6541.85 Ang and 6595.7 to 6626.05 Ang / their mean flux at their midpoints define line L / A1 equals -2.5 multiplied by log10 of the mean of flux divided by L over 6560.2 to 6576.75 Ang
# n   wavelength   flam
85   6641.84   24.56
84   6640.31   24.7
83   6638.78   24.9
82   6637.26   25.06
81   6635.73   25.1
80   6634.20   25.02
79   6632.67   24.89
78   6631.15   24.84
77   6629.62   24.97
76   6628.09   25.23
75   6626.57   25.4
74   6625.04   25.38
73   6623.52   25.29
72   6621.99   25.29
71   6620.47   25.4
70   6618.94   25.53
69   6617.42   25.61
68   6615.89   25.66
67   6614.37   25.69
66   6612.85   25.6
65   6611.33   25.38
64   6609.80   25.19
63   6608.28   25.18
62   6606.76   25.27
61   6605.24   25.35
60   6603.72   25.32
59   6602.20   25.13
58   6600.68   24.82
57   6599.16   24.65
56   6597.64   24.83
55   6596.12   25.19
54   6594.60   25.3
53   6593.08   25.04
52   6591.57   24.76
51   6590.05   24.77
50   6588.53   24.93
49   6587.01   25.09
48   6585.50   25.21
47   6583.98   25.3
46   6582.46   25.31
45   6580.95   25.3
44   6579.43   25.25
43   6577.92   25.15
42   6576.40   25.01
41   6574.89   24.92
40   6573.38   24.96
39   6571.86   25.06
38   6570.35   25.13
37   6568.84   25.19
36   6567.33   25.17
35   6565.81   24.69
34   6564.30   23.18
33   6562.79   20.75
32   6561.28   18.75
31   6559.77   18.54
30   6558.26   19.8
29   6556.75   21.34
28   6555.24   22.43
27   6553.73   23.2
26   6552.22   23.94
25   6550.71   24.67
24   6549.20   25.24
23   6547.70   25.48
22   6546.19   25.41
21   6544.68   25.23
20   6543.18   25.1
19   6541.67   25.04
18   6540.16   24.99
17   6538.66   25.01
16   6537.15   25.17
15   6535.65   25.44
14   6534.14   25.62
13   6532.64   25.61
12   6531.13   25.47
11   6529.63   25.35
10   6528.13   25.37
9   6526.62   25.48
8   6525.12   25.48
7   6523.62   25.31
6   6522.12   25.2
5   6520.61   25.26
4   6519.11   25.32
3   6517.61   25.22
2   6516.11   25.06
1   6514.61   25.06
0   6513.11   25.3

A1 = 0.07 mag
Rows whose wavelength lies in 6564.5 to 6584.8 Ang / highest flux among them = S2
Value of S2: 25.31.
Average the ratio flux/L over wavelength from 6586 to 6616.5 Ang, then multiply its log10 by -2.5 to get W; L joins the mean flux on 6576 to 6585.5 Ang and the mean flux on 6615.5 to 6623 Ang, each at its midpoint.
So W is 0.01 mag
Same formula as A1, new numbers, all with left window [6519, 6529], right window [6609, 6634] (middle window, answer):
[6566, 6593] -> 0.01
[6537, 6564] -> 0.09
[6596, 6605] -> 0.01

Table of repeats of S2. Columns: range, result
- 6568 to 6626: 25.69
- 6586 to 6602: 25.3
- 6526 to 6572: 25.62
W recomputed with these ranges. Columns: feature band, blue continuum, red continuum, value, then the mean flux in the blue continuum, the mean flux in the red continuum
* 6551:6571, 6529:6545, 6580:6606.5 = 0.12 mag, 25.3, 25.1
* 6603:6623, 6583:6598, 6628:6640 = -0.02 mag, 25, 25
